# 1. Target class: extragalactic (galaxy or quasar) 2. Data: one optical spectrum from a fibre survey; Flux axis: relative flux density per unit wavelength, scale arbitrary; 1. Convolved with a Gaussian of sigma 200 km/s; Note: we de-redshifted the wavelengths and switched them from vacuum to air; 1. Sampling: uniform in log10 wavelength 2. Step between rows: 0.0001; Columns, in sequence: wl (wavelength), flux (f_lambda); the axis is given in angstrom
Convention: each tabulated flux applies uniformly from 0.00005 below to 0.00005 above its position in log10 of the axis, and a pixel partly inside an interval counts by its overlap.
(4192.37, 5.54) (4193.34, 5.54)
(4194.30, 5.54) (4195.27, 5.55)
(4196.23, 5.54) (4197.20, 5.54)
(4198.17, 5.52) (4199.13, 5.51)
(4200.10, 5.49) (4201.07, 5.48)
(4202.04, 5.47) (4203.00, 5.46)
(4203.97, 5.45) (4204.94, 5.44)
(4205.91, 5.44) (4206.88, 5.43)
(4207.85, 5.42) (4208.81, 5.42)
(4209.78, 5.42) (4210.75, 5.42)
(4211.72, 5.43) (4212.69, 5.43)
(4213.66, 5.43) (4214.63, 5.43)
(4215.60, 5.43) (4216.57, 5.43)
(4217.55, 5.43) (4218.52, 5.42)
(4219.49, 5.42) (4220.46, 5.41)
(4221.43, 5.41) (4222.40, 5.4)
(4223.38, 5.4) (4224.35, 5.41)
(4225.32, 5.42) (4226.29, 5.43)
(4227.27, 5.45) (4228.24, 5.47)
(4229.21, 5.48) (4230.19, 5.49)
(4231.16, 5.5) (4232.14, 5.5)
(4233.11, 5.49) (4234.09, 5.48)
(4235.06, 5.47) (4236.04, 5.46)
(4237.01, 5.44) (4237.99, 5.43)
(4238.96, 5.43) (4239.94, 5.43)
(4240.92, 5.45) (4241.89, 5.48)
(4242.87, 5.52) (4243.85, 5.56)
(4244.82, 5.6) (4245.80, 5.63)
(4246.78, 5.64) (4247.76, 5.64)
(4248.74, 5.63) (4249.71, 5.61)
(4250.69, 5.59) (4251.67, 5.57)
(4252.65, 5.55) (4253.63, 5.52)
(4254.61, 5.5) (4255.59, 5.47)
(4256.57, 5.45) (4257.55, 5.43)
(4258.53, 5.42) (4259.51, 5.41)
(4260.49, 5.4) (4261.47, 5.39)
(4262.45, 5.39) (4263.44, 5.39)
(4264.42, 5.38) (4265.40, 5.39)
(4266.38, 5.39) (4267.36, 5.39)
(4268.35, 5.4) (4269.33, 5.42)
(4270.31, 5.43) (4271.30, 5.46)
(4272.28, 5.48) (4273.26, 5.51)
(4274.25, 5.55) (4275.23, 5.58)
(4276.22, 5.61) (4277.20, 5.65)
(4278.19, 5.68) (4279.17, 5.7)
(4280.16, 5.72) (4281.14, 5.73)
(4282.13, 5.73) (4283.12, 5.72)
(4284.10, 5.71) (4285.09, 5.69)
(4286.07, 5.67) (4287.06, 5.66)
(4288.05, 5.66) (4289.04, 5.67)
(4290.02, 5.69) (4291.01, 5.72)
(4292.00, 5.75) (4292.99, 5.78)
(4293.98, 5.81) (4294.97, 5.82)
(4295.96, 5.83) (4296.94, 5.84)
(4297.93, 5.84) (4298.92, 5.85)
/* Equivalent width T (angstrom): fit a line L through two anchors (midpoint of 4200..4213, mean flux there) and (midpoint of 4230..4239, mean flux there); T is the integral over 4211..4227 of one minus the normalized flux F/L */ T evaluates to 0.1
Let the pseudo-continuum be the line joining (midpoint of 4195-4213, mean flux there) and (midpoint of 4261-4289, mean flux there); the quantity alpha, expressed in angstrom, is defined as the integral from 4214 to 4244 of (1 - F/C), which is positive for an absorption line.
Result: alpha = 0.3 angstrom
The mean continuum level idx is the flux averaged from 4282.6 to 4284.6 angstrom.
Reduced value 5.71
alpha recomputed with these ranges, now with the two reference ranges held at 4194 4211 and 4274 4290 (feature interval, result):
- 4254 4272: 0.7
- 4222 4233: 0.2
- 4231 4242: 0.2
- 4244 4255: 0.0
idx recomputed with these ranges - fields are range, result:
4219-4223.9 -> 5.41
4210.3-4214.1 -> 5.43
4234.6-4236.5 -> 5.45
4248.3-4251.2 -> 5.62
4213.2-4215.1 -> 5.43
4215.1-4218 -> 5.42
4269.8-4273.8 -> 5.47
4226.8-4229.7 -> 5.47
